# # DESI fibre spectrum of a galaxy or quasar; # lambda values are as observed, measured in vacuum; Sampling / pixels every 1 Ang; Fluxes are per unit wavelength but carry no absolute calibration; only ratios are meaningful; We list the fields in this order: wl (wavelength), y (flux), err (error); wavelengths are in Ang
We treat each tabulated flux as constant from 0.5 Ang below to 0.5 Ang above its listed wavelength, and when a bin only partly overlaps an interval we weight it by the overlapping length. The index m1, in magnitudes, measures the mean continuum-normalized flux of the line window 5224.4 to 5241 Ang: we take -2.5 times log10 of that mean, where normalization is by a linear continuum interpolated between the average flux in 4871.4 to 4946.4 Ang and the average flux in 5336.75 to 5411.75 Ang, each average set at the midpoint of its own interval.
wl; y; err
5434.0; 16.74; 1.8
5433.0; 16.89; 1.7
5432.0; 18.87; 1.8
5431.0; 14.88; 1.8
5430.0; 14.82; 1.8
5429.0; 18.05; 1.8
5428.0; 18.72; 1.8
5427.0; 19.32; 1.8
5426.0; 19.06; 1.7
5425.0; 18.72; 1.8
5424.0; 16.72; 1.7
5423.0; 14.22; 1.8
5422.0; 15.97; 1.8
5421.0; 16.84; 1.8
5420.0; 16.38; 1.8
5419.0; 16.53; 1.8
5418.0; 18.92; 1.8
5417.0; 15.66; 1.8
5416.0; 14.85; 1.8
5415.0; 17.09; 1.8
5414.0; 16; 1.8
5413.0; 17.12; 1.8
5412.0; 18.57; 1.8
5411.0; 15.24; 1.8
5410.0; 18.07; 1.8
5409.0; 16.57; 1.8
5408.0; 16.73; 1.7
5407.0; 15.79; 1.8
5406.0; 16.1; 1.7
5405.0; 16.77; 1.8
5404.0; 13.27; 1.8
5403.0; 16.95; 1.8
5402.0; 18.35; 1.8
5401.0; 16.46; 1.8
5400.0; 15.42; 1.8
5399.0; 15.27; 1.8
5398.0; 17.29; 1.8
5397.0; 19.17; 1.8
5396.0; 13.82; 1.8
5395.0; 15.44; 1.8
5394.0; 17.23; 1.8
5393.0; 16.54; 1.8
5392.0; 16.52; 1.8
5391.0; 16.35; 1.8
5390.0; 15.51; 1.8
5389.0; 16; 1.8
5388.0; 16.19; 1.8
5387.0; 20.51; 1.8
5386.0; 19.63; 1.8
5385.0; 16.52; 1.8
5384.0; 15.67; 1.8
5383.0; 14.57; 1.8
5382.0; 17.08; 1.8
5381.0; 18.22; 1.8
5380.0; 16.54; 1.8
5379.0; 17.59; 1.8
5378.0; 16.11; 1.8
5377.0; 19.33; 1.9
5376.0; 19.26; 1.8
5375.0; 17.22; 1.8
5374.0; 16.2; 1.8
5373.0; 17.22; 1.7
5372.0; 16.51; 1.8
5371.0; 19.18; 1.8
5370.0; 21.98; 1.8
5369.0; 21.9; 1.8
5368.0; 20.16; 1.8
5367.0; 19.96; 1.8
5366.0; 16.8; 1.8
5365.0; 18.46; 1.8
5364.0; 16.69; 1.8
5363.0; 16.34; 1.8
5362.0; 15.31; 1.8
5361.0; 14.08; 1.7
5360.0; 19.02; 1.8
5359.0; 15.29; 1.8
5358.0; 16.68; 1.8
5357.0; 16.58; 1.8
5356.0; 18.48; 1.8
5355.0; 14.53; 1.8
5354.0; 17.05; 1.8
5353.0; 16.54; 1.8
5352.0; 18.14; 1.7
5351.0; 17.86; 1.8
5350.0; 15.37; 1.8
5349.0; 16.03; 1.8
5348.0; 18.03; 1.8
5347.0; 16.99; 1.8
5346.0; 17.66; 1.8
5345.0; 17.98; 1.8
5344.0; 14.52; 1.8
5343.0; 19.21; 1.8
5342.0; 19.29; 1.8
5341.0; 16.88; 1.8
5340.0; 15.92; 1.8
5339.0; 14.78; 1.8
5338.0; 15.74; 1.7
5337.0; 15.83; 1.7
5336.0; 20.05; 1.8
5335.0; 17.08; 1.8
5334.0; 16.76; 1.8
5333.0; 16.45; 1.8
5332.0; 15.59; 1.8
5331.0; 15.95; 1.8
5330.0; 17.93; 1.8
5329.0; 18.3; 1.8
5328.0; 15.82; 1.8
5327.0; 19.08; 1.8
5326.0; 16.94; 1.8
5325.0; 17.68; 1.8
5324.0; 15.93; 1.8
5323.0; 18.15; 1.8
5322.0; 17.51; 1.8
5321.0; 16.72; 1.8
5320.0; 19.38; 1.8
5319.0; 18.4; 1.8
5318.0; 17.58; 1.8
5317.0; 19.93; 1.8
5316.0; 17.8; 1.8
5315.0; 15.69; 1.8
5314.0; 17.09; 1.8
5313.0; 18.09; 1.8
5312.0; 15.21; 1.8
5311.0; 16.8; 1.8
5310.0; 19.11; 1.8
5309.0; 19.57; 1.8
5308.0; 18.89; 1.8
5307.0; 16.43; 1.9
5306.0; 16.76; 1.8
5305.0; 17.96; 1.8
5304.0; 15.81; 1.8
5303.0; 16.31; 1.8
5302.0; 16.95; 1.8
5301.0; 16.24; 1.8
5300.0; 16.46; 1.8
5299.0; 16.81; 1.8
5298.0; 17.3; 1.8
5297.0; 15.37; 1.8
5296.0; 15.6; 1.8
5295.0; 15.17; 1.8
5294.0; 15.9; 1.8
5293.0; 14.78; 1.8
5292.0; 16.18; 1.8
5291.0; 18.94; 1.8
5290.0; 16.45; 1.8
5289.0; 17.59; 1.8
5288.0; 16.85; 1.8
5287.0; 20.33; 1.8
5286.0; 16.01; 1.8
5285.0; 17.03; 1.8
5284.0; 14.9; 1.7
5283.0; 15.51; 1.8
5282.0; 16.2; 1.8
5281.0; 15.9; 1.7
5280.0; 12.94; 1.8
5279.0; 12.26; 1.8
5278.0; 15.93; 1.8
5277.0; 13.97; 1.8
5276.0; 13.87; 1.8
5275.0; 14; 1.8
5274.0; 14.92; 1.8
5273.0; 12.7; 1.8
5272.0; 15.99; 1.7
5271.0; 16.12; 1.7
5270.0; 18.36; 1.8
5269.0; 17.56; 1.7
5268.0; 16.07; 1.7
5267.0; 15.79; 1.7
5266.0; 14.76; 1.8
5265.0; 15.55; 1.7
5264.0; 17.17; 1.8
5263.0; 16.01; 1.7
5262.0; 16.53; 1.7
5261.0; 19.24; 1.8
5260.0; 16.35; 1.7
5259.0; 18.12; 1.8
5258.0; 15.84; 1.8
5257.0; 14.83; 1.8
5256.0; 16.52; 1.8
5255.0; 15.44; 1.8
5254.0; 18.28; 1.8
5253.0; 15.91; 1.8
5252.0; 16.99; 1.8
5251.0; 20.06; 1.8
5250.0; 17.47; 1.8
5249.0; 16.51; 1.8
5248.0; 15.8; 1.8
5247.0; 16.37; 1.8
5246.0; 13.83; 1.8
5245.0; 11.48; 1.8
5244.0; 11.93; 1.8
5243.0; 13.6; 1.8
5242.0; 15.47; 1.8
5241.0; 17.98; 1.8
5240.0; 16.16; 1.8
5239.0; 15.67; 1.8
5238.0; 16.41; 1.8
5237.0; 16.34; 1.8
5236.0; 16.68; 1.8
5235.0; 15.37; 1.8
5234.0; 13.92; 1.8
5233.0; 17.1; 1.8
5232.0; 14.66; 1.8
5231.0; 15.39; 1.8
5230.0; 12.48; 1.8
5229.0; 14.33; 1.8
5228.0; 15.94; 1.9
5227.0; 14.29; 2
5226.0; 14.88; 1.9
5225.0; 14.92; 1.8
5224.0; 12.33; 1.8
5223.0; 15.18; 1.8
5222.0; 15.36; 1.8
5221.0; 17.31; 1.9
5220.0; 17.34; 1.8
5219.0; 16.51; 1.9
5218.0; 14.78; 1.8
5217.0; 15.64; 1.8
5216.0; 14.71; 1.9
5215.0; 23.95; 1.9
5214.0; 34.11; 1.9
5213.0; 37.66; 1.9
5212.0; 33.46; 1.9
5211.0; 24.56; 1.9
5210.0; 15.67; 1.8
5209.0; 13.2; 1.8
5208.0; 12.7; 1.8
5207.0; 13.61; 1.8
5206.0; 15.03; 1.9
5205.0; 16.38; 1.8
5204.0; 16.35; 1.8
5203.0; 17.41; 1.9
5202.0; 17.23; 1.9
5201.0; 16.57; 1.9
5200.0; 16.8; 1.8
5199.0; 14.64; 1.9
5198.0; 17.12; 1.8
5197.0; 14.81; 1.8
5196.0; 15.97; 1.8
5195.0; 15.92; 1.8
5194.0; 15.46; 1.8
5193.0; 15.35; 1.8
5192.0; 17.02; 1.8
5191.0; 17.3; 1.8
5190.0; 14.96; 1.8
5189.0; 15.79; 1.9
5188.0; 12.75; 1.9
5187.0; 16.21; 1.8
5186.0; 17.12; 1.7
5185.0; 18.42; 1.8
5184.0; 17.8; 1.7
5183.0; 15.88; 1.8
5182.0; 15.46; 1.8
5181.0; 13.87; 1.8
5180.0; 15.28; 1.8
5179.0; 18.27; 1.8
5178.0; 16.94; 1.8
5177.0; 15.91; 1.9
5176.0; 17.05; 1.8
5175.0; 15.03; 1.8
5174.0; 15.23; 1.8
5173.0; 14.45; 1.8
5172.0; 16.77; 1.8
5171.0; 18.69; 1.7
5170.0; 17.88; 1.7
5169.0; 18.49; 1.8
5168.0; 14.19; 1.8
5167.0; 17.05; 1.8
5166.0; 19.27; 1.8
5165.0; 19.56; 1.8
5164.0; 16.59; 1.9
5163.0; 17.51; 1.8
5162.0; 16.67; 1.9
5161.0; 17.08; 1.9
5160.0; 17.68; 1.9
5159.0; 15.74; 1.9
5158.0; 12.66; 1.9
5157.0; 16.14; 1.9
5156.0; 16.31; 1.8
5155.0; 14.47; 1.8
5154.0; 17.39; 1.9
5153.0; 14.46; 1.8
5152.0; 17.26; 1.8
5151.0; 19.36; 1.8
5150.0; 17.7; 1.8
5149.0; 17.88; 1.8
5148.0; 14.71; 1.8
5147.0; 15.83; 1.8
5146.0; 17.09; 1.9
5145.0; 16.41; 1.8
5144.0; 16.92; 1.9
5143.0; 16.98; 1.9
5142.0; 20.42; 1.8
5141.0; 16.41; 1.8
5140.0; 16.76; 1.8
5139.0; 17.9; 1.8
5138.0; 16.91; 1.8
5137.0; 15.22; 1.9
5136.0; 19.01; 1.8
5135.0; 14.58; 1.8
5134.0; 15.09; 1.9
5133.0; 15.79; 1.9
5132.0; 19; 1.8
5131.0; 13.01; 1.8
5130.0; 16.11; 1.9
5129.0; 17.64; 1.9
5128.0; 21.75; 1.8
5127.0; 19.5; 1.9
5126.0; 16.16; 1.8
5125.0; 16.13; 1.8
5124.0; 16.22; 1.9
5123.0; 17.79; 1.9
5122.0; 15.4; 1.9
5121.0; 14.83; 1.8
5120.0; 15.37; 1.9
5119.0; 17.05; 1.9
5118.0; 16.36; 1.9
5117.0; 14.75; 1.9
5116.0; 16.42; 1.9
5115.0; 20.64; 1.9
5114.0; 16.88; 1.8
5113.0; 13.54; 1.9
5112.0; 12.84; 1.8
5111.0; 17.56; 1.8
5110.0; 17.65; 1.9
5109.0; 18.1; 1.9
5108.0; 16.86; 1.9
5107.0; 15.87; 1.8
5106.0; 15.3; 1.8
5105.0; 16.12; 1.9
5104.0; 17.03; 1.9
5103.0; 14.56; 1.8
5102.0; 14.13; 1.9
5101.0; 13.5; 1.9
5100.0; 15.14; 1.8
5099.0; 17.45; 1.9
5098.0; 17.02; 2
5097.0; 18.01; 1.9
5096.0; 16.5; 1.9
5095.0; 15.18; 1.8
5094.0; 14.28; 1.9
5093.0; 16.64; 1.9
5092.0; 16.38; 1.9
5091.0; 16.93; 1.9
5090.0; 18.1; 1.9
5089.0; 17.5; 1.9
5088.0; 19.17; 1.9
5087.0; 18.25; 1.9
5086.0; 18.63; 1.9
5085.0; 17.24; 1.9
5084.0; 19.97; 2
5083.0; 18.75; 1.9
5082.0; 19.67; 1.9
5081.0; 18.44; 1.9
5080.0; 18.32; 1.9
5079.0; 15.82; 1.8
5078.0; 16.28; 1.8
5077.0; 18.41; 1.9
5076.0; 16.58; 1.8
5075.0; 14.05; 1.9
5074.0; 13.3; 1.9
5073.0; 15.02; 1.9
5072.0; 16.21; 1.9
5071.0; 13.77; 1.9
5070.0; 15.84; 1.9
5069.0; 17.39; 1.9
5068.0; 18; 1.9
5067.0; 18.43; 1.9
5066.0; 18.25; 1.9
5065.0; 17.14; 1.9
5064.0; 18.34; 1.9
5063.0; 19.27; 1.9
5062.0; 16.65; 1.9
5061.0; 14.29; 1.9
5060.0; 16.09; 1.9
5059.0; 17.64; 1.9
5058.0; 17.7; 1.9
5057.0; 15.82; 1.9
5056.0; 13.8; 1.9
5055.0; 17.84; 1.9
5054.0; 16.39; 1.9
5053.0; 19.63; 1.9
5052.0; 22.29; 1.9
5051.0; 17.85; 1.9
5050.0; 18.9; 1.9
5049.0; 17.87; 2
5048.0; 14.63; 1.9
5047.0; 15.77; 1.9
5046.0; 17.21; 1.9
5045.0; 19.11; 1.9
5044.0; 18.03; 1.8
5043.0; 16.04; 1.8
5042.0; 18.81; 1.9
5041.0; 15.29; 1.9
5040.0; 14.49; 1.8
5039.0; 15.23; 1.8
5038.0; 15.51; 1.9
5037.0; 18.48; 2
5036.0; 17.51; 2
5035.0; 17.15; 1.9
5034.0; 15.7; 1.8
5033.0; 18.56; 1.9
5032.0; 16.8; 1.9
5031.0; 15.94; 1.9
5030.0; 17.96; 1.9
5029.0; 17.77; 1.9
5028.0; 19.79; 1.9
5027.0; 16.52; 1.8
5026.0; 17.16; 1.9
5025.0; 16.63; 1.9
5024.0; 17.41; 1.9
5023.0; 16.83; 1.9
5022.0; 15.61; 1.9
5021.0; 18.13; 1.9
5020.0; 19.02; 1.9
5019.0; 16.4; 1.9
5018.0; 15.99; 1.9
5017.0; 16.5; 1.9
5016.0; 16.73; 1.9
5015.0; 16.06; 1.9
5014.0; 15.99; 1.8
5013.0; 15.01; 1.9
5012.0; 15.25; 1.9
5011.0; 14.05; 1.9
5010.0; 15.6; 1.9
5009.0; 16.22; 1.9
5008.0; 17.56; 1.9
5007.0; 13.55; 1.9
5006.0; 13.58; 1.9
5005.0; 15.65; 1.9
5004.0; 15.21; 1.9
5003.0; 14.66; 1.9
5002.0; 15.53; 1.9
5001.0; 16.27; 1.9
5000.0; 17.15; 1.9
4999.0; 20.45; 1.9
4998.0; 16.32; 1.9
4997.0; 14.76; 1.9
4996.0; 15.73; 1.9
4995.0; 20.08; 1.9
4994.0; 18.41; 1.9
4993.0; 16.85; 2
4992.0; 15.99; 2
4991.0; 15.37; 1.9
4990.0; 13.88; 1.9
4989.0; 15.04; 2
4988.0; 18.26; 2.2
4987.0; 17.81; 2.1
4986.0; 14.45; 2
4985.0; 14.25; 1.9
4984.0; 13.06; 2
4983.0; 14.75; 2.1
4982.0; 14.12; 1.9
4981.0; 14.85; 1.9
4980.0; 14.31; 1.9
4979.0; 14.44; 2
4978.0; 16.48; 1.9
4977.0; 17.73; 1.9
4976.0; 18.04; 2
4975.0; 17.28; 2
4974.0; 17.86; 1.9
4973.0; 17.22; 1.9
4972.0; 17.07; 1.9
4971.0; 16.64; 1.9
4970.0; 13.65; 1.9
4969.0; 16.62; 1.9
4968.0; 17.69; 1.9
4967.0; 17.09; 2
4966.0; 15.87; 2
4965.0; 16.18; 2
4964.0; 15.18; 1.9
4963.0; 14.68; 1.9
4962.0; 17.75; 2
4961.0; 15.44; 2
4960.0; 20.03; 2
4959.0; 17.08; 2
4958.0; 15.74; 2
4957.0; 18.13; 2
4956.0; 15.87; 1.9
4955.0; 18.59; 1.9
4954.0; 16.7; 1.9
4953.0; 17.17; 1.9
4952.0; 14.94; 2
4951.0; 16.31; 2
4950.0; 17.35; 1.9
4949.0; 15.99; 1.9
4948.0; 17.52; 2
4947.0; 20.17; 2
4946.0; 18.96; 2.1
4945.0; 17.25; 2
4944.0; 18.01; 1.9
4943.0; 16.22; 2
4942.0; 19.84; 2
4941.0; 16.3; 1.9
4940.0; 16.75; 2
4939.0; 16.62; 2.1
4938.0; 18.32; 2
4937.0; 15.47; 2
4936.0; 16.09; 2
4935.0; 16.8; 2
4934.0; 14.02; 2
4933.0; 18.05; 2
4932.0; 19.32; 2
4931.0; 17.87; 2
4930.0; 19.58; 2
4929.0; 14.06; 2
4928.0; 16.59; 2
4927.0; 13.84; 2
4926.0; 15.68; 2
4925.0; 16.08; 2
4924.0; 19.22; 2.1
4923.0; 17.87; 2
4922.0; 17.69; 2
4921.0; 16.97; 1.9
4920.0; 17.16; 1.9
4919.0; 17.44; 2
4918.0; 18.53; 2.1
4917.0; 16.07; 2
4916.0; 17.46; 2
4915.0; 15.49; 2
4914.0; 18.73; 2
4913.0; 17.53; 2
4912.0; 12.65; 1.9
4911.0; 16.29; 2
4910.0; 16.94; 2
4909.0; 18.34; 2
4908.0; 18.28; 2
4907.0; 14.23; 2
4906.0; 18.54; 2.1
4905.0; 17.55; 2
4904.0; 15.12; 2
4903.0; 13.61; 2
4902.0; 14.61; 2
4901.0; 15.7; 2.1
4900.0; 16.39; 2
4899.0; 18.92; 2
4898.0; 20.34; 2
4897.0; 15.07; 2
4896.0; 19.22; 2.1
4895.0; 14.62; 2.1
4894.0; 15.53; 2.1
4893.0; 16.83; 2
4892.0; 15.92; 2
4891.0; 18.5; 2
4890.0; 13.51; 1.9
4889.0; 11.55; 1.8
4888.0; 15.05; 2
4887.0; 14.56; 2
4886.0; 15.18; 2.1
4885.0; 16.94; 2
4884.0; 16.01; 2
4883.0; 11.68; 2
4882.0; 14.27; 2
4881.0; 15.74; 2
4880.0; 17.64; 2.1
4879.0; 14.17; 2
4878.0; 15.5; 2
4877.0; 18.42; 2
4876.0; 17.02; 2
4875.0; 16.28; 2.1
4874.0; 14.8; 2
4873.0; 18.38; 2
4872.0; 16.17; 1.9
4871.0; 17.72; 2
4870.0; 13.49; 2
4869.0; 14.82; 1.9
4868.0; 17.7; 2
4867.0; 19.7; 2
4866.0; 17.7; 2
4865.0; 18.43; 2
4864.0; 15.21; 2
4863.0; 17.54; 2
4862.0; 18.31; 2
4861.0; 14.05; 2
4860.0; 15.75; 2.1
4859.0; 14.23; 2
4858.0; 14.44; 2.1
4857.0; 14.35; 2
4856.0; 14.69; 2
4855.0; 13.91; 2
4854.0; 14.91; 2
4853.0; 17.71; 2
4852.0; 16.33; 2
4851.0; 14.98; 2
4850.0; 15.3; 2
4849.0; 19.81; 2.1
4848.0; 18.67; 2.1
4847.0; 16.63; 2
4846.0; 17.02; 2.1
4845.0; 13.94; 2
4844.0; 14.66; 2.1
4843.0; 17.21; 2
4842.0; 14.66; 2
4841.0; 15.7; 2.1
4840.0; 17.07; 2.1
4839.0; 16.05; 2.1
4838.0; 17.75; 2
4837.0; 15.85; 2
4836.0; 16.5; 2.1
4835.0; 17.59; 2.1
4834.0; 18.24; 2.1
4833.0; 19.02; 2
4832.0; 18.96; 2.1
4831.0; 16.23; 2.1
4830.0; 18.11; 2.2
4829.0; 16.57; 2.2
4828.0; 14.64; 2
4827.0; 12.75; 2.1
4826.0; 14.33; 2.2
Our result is 0.10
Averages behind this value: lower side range 16.5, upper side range 17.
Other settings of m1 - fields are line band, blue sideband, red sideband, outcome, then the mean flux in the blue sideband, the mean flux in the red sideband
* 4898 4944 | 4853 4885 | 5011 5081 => -0.040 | 15.9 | 16.9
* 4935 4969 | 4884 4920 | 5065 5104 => -0.036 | 16.3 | 16.8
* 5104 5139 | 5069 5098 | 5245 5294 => 0.013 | 16.9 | 16.1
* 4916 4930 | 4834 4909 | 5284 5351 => -0.039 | 16.1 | 17.1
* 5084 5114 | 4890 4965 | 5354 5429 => 0.030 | 16.9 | 17.1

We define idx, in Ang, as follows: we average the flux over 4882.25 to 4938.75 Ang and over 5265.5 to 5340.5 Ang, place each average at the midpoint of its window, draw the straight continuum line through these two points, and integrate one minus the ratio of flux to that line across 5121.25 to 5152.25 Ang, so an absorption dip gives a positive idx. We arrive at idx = -0.9 Ang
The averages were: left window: 16.4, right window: 16.6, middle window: 17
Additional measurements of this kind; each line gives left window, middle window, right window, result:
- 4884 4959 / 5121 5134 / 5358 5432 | 0.0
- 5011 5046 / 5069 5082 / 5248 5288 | 0.4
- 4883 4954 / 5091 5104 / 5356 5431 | 0.7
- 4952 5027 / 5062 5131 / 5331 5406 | -1.1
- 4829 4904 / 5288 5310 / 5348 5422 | 0.1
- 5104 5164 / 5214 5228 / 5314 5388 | 0.3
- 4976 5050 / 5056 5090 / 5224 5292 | -1.9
